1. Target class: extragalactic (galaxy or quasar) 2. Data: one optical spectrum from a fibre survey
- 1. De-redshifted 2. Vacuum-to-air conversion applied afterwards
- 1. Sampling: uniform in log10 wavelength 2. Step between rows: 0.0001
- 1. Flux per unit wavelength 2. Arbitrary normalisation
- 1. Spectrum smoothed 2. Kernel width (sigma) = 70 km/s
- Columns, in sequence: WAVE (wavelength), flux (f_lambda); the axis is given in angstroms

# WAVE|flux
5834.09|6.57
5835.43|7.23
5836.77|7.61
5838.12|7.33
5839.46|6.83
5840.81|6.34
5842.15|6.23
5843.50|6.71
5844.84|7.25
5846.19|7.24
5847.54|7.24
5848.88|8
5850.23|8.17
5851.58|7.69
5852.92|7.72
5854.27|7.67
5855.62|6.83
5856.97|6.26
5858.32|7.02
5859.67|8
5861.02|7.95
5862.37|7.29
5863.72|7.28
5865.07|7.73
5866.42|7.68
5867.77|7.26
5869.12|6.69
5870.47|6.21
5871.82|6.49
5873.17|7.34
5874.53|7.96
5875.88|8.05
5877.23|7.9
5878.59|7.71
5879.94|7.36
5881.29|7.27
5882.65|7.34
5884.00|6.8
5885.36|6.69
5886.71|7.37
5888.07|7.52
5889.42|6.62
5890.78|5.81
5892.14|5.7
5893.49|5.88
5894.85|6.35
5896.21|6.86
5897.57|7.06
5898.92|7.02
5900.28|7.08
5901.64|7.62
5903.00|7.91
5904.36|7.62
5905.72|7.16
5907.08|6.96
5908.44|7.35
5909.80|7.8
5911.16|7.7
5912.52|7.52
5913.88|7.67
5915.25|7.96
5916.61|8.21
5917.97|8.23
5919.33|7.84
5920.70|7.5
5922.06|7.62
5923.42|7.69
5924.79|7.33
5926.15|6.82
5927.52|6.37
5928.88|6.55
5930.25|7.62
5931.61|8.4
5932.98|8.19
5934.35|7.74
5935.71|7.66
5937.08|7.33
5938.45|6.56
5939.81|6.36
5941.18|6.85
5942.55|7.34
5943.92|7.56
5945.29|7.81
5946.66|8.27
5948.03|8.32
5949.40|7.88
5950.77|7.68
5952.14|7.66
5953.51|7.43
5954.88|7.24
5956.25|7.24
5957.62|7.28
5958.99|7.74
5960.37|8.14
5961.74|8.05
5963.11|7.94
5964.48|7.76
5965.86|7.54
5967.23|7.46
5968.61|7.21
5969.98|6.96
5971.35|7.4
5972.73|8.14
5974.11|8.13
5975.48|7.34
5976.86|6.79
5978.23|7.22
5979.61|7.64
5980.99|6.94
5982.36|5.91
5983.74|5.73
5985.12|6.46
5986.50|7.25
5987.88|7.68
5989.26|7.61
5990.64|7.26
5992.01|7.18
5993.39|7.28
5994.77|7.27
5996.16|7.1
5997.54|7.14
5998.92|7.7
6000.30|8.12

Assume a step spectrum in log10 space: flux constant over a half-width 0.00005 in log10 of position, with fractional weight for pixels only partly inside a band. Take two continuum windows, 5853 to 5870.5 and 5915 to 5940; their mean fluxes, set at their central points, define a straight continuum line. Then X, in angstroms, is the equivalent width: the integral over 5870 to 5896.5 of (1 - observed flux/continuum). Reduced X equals 1.3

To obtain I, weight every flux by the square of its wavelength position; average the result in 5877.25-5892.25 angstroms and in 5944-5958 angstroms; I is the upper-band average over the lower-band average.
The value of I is 1.1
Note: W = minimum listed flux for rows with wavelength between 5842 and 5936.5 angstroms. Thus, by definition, 5.7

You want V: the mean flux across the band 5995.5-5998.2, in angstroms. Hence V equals 7.12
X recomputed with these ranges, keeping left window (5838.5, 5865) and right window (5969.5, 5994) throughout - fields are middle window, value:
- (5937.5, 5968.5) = -1.5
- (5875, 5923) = -0.5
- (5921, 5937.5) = -0.6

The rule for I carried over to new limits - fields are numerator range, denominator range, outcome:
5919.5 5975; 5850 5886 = 1.05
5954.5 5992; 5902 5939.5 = 0.99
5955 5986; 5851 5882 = 1.03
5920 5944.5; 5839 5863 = 1.04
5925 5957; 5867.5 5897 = 1.09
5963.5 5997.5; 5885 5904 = 1.09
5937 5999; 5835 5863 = 1.05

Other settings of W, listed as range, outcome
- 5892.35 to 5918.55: 5.88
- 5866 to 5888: 6.21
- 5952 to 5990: 5.73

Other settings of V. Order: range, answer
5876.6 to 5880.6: 7.65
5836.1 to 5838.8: 7.47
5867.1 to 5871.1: 6.73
